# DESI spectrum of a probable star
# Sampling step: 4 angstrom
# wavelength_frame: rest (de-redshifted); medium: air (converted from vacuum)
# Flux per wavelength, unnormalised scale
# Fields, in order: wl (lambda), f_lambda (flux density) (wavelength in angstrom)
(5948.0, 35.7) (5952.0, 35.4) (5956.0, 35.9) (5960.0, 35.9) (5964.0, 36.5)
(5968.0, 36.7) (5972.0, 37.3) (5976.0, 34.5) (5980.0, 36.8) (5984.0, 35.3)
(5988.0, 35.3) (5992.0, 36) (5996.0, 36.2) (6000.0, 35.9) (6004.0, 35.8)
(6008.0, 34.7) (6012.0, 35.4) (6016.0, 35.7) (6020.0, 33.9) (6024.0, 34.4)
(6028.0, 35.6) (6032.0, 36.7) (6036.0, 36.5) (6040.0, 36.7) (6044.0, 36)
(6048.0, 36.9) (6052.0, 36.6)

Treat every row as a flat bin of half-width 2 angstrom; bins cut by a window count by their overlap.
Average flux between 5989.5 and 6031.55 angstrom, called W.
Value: 35.4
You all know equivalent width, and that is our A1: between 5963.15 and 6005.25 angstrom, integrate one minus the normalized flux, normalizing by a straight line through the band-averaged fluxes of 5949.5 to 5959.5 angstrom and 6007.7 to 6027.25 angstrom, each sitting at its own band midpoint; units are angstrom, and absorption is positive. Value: -0.85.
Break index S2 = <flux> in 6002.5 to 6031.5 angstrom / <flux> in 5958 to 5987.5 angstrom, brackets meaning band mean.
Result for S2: 0.97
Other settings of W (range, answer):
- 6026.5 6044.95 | 36.3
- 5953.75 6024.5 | 35.7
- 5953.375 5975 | 36.3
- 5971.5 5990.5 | 35.7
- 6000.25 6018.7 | 35.4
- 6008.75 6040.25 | 35.5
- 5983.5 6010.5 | 35.6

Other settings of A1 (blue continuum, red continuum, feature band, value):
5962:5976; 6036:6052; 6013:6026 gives 0.6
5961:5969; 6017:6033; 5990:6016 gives 0.0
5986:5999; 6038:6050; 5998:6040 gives 0.8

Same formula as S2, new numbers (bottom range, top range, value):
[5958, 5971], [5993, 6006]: 0.99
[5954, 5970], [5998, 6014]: 0.98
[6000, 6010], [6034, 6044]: 1.03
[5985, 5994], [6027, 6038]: 1.02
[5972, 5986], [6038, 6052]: 1.02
